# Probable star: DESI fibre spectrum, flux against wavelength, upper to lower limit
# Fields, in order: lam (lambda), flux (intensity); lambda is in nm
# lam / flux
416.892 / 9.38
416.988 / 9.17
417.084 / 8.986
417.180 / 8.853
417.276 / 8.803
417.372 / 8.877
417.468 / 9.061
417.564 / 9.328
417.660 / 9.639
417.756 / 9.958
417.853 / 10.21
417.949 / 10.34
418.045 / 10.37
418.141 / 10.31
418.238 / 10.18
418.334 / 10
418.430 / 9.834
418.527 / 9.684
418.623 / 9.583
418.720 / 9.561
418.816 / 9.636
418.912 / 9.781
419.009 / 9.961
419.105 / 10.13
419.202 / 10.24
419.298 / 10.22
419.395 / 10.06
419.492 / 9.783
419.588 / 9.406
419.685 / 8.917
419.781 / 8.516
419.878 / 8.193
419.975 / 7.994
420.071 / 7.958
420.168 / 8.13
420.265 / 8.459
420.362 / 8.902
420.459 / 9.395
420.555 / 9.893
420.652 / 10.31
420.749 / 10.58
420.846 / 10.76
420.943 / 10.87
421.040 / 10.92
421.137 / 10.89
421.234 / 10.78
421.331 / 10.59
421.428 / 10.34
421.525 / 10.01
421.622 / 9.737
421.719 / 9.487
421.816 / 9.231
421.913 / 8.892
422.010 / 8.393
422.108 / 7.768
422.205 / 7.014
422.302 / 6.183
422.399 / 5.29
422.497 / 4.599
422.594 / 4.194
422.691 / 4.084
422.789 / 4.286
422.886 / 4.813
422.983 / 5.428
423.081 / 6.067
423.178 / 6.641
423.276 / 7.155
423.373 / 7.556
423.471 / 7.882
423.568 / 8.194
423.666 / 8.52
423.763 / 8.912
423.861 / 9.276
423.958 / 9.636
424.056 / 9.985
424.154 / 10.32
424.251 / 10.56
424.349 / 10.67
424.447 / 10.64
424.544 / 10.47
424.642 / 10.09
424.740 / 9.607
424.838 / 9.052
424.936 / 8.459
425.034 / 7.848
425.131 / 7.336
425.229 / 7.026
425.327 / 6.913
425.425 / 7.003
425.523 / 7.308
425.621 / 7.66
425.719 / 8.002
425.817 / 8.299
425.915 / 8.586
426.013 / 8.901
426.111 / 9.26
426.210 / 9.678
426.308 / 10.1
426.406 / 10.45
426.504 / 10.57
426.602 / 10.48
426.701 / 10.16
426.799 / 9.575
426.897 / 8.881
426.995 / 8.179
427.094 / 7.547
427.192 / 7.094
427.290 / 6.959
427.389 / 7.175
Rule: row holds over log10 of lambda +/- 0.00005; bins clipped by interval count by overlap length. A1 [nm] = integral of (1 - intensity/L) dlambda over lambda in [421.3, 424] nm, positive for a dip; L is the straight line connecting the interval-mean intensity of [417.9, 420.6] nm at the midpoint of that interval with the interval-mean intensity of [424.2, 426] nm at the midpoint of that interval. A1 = 0.46 nm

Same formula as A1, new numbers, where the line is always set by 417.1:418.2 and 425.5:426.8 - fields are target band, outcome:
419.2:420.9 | 0.036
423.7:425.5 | 0.046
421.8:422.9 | 0.377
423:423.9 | 0.159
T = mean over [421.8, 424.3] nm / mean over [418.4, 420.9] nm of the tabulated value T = 0.77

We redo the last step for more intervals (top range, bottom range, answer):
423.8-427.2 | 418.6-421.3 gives 0.94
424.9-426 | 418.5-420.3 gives 0.83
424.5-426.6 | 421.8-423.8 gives 1.31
